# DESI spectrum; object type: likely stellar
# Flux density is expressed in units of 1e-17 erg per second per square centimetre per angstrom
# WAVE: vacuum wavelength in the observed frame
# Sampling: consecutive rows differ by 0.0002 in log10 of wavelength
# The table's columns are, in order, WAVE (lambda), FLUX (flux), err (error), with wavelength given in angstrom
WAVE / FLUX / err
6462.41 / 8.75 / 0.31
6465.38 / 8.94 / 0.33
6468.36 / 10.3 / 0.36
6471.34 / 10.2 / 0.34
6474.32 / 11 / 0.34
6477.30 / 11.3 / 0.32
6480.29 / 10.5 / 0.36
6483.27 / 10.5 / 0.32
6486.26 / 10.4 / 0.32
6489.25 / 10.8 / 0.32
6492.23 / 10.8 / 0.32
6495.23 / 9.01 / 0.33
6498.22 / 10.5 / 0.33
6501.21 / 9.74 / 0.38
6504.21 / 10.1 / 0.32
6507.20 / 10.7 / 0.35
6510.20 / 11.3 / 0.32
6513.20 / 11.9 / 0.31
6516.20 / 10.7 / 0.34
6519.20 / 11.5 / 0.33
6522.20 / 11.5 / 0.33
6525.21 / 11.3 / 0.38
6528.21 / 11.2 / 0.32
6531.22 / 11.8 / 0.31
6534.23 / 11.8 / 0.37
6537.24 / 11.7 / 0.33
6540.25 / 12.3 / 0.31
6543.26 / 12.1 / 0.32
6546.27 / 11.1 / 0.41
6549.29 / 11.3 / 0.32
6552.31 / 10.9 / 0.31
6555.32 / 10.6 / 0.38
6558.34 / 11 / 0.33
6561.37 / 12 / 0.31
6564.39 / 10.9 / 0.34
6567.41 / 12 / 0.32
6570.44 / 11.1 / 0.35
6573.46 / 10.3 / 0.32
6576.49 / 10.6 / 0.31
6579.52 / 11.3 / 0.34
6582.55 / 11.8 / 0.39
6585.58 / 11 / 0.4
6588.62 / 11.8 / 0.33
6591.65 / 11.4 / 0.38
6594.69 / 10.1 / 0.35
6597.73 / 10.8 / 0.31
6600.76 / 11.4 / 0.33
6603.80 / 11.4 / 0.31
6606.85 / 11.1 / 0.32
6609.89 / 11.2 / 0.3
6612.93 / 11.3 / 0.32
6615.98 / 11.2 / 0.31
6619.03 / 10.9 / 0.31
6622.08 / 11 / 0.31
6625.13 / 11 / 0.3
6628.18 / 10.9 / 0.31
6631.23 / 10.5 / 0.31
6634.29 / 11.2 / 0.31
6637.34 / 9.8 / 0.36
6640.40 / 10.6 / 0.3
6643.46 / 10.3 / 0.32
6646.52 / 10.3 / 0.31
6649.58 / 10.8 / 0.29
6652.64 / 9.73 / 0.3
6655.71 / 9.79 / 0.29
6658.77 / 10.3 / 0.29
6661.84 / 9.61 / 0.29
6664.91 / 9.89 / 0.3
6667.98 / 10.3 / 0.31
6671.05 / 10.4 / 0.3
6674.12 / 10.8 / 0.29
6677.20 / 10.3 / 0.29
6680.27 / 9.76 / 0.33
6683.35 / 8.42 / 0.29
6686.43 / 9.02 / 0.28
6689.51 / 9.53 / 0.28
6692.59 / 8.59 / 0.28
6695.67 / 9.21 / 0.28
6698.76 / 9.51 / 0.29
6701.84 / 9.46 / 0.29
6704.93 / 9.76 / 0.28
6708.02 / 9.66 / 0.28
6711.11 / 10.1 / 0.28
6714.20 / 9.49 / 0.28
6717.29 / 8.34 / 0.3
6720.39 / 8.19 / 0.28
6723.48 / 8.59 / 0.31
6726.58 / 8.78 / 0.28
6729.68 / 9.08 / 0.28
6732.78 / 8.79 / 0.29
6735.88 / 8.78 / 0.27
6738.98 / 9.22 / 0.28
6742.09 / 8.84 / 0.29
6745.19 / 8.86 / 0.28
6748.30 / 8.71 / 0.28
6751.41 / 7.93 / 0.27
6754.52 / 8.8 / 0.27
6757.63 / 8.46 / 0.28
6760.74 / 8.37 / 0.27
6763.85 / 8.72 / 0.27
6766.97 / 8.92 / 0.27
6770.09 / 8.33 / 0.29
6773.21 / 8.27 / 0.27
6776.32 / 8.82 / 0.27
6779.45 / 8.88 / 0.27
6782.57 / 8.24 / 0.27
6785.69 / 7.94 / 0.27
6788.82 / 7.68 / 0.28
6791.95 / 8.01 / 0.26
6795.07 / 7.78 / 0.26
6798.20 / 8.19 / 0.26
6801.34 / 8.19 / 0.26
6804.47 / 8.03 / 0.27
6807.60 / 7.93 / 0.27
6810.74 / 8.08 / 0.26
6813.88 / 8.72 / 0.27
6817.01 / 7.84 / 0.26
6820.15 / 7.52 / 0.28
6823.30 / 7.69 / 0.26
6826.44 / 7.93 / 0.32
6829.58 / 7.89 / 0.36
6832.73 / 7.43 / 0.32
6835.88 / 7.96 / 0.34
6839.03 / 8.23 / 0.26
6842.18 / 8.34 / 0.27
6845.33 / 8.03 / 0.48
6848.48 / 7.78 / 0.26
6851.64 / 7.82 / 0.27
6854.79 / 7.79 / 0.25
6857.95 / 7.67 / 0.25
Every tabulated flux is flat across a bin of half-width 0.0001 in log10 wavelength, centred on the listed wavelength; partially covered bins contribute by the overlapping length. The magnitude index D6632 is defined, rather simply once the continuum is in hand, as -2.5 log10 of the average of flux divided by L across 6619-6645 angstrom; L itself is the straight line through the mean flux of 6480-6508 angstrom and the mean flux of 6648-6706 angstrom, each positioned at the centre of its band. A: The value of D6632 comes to -0.08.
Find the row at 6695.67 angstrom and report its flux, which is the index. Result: 9.21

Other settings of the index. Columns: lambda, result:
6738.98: 9.22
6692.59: 8.59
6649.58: 10.8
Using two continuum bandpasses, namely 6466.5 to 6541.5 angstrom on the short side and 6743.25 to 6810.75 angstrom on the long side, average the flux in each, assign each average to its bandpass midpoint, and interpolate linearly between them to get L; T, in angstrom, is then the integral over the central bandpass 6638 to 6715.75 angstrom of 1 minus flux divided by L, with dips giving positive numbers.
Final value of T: -4.6 angstrom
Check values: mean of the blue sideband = 10.9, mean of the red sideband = 8.33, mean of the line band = 9.82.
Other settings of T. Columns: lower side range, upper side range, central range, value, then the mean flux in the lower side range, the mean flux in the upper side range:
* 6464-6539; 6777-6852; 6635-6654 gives -1.6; 10.8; 8.02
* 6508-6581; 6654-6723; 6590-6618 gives -1.3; 11.3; 9.55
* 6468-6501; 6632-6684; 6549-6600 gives -4.0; 10.5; 10.2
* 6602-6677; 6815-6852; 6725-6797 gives 3.0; 10.6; 7.88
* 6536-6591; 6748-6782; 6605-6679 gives -2.2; 11.3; 8.55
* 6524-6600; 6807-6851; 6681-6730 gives 1.9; 11.3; 7.95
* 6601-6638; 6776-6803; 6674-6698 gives 1.3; 11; 8.16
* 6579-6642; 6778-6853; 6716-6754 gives 2.1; 11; 8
